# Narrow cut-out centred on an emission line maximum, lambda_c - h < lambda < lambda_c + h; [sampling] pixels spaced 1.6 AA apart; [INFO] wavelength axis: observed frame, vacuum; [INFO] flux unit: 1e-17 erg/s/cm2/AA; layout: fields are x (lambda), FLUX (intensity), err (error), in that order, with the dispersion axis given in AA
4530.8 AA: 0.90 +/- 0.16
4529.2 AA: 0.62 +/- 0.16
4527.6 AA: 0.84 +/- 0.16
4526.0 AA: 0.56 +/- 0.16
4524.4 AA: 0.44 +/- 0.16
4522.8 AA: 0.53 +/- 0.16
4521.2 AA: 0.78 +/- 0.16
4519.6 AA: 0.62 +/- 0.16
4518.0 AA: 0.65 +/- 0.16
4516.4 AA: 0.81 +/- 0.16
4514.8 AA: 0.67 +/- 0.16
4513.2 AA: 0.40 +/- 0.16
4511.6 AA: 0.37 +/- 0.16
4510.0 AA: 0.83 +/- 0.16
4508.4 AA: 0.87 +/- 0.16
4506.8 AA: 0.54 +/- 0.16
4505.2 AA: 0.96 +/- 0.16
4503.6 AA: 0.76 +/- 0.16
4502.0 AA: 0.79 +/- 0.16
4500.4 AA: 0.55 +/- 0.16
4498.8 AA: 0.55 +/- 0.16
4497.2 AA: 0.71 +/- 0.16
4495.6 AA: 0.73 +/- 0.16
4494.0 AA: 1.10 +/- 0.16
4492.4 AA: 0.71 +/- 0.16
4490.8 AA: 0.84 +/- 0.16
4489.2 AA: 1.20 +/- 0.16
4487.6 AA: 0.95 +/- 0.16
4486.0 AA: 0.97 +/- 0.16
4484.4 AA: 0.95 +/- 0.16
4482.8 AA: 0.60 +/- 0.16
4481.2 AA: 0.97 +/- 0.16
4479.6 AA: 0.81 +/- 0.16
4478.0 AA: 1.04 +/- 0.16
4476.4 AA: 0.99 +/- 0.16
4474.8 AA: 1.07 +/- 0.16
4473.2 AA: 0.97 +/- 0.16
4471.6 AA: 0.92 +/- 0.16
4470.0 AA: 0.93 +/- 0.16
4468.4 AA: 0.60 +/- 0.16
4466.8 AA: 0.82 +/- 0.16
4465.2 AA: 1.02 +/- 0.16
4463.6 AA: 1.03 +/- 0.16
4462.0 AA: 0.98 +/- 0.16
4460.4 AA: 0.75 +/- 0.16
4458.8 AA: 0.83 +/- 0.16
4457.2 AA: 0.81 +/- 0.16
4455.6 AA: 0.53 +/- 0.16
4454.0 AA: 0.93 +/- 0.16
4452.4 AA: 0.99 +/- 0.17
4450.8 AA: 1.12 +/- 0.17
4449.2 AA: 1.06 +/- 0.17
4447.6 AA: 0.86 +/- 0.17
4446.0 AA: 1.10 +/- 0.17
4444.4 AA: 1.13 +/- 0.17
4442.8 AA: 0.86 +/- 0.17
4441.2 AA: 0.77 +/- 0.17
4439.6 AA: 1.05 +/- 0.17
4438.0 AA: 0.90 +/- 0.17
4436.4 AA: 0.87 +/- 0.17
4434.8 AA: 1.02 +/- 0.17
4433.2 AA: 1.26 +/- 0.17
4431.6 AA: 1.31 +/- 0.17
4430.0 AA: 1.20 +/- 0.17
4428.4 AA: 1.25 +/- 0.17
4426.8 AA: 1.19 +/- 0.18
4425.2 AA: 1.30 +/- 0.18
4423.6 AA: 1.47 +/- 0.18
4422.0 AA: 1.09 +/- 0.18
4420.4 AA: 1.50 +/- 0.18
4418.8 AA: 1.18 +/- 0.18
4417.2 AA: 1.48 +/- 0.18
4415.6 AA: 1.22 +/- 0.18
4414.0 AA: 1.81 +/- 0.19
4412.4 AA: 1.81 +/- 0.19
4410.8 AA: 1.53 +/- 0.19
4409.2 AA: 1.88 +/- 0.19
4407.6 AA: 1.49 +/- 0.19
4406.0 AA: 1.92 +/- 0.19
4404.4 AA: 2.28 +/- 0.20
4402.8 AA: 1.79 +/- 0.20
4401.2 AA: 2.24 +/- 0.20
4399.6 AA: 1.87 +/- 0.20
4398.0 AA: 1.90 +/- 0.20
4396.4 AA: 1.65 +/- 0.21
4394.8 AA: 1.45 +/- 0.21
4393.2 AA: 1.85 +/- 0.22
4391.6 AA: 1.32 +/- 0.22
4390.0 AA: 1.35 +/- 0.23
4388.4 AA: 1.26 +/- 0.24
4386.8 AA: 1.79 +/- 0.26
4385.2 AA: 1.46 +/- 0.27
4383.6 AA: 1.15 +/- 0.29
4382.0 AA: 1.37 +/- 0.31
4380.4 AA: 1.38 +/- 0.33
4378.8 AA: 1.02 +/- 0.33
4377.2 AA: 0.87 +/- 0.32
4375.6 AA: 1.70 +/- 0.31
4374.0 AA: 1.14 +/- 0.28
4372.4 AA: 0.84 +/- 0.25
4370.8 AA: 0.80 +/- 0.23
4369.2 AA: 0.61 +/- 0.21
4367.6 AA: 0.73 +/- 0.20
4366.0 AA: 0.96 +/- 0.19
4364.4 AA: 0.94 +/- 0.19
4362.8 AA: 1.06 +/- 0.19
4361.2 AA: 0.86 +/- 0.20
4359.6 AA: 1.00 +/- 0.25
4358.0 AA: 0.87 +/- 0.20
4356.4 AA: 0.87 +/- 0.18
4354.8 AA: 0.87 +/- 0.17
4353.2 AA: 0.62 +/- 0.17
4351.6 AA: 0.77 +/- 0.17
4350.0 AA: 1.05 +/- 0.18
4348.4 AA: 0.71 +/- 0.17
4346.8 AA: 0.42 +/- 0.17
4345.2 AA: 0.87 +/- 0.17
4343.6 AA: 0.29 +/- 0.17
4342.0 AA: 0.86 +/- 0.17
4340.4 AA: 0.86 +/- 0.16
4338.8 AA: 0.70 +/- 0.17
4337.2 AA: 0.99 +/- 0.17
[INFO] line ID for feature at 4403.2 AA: C IV 1549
